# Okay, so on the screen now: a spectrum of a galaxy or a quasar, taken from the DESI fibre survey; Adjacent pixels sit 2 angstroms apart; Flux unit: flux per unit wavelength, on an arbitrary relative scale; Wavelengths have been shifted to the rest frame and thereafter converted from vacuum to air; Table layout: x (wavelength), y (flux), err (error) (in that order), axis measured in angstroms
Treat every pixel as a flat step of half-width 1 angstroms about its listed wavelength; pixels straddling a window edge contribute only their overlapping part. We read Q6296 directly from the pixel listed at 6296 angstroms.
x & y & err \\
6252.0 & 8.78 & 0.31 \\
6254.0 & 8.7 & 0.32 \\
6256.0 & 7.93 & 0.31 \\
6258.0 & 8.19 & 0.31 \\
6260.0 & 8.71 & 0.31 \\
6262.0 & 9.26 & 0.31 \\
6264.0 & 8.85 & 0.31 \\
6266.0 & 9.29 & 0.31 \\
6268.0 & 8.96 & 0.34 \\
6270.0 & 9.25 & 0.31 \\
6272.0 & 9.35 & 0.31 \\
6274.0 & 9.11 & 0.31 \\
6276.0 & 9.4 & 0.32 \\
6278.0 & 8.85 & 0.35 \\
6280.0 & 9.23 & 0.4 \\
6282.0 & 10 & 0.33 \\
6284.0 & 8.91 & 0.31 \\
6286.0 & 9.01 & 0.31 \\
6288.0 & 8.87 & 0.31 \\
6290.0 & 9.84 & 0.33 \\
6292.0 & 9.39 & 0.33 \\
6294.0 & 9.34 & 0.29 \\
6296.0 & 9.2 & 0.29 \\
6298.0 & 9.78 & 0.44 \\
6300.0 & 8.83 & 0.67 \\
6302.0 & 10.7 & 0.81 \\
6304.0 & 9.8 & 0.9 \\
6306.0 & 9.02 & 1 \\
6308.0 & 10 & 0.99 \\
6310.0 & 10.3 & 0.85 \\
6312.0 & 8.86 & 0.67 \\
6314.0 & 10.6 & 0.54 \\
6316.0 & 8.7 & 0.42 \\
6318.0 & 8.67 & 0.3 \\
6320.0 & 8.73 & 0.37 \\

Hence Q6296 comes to 9.2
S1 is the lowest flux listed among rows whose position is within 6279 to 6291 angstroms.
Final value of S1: 8.87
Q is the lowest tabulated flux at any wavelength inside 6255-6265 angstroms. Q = 7.93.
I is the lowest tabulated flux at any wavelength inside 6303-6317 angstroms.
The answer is 8.7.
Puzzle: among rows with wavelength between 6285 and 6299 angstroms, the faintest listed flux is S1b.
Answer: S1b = 8.87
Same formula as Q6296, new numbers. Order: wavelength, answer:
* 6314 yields 10.6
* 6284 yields 8.91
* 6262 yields 9.26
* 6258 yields 8.19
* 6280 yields 9.23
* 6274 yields 9.11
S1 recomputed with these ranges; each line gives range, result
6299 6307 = 8.83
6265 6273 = 8.96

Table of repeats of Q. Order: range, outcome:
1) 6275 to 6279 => 8.85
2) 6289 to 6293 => 9.39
